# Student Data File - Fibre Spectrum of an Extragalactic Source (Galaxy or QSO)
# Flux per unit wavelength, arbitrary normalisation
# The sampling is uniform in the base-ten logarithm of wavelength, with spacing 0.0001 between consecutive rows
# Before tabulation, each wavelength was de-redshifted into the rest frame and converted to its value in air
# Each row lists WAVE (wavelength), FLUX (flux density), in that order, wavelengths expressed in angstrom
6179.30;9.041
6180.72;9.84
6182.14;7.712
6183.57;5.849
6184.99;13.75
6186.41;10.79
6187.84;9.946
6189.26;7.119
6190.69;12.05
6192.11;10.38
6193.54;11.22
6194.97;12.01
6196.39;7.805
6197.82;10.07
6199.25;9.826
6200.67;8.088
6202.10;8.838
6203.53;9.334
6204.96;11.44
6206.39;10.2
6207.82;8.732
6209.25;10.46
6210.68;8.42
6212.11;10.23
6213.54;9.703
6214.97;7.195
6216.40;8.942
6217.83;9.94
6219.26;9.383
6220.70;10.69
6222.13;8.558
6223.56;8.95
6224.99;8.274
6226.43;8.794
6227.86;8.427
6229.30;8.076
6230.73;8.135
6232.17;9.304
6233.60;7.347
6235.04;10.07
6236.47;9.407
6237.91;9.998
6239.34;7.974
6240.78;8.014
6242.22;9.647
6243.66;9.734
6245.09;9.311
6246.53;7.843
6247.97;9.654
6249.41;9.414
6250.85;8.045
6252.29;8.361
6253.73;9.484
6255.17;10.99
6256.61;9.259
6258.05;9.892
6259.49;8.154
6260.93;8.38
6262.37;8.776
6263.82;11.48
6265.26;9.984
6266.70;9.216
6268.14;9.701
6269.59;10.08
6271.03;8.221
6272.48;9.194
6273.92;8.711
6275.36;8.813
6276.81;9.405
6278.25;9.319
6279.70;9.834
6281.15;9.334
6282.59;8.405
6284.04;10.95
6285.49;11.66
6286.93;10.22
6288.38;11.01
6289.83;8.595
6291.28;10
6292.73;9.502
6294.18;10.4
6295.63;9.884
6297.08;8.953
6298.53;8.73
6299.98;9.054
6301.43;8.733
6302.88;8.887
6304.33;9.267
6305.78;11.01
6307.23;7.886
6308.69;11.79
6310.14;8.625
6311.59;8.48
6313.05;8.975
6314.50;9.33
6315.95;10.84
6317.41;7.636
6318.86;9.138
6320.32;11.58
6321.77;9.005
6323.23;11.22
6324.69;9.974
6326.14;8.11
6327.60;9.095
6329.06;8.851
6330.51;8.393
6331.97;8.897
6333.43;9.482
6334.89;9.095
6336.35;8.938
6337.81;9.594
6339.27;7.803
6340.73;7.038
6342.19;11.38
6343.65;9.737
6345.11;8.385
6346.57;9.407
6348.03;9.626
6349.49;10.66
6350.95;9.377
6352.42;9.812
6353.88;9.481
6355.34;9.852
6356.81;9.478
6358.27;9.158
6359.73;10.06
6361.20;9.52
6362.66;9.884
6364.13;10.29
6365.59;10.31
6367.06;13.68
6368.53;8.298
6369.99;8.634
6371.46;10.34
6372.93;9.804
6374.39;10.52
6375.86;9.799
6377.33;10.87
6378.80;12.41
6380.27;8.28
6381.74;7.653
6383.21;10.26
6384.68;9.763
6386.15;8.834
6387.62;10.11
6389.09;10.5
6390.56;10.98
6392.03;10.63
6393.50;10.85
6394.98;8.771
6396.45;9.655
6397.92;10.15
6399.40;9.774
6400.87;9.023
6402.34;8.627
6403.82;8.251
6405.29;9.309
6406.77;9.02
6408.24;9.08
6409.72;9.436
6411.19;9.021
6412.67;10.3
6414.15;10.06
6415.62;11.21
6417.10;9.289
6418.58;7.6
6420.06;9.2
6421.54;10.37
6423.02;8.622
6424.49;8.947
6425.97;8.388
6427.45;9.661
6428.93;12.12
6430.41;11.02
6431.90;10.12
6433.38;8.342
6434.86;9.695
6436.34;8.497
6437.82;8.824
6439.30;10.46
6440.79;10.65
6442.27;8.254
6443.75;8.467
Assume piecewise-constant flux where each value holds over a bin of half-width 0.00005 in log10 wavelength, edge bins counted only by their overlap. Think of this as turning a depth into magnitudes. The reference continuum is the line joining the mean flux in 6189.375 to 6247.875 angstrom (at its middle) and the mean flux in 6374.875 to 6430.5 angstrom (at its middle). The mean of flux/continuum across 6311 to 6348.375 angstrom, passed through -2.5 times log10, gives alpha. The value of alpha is 0.03 mag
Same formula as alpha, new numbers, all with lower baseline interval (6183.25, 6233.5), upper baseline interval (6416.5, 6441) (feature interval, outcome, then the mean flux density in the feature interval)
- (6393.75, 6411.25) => 0.030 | 9.23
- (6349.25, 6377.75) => -0.054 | 9.97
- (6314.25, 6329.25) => -0.009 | 9.55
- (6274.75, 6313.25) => -0.009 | 9.55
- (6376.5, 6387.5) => -0.029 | 9.74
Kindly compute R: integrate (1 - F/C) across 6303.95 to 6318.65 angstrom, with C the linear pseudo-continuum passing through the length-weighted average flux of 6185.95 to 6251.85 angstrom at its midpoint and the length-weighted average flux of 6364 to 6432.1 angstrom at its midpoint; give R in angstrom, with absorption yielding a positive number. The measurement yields 0.2 angstrom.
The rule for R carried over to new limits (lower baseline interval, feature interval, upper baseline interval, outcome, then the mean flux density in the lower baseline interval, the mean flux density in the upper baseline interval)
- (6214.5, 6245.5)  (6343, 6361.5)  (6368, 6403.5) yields 0.0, 8.93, 9.76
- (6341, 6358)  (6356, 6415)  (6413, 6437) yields -1.0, 9.66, 9.59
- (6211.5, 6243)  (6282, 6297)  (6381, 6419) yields -1.4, 8.95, 9.56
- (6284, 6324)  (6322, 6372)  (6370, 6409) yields 0.9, 9.67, 9.72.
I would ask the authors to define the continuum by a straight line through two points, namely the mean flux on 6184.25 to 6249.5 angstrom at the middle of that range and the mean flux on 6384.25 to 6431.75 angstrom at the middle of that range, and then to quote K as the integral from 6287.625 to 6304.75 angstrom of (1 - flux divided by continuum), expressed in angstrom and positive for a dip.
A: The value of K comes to 0.2 angstrom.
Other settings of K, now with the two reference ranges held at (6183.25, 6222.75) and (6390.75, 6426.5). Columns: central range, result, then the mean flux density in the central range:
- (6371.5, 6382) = -0.62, 10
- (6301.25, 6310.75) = 0.06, 9.51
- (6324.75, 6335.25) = 0.69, 8.91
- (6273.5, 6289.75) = -0.26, 9.76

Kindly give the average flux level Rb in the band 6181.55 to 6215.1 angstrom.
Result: 9.68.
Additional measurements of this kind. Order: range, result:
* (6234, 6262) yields 9.11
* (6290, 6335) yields 9.37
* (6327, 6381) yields 9.63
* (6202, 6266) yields 9.19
